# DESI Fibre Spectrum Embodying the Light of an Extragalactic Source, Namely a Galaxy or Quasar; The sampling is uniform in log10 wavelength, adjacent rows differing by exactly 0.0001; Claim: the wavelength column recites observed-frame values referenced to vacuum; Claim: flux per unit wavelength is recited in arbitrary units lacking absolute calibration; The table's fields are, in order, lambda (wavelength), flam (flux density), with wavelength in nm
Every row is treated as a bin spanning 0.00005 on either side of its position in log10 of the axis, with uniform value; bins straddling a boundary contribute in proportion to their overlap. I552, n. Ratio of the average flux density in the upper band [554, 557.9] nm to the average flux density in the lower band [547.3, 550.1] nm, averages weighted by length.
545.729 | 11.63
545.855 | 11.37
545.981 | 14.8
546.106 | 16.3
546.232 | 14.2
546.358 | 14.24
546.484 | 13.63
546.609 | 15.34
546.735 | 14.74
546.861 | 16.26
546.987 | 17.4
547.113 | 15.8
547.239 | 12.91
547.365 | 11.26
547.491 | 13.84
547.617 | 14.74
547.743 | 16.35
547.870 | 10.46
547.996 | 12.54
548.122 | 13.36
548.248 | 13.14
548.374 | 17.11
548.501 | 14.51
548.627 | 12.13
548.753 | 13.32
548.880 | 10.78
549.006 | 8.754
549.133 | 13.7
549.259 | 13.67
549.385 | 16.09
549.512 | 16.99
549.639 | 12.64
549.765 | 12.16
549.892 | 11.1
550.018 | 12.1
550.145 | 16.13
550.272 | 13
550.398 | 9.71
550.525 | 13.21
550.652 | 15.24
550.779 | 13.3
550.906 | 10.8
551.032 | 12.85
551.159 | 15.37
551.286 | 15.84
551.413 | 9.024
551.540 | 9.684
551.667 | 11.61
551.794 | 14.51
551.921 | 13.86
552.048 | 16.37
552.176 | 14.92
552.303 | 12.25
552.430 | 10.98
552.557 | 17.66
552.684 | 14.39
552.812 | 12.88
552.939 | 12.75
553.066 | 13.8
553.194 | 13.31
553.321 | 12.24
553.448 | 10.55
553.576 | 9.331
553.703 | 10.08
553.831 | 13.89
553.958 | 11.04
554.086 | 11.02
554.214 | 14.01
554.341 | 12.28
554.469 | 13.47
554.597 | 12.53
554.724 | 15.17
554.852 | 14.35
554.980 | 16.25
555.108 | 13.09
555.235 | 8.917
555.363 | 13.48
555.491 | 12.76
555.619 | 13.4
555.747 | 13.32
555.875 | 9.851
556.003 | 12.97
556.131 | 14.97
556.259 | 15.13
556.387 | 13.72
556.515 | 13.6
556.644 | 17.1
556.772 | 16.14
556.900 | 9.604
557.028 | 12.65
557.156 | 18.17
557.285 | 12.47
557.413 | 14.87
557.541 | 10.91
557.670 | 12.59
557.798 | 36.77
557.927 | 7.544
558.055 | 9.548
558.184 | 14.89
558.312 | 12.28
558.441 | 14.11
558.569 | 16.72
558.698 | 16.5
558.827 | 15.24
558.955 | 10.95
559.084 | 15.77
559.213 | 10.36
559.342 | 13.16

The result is 1.07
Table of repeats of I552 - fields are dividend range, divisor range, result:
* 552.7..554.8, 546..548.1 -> 0.87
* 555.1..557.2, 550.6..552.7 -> 1.00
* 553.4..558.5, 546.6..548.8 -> 0.95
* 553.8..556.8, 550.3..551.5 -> 1.05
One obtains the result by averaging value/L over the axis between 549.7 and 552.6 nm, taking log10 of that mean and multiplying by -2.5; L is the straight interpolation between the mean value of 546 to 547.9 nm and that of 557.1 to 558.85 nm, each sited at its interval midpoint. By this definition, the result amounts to 0.13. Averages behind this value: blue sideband 14.6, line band 13.1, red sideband 15.2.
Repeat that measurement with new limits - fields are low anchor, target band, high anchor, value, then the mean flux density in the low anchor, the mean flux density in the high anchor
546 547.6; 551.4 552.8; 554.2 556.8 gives 0.054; 14.7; 13.6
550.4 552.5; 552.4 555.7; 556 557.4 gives 0.066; 13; 14.3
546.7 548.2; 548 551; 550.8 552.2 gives 0.037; 14.1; 13.1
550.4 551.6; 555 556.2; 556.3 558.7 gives 0.116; 12.7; 14.7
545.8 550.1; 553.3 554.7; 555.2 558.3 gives 0.167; 13.8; 14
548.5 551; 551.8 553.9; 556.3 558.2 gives 0.044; 12.9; 14.7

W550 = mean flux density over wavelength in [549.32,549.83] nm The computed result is 14.4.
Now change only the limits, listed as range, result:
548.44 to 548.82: 13.3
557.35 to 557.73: 12.8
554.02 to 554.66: 12.6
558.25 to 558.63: 14.4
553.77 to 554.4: 12.4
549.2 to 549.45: 14.9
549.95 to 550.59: 12.8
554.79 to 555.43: 13.2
